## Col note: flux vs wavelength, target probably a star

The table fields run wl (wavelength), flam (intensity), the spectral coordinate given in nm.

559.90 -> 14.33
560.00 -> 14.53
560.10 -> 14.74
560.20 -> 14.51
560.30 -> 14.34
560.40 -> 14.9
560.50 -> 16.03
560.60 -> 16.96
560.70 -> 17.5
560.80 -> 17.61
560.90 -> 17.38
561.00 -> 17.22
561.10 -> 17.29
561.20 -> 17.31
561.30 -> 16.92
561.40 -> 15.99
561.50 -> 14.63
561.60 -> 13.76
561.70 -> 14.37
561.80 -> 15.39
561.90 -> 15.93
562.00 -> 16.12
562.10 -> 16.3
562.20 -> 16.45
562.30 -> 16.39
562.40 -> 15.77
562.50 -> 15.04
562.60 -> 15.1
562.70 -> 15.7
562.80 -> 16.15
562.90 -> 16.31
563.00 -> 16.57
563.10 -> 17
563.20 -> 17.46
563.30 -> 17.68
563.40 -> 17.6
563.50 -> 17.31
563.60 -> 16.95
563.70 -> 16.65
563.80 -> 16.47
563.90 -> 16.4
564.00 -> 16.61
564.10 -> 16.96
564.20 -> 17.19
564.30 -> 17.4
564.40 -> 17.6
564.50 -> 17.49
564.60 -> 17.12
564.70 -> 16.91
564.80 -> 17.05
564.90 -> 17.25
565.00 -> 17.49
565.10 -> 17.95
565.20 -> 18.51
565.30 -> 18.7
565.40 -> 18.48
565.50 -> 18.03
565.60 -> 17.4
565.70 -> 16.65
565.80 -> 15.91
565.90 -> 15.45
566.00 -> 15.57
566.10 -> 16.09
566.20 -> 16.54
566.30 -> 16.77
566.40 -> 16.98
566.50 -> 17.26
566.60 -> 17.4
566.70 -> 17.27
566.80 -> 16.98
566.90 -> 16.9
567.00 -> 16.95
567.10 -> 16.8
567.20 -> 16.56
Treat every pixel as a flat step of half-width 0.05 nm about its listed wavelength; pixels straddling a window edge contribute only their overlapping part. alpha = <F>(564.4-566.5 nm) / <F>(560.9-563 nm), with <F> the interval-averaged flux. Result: 1.1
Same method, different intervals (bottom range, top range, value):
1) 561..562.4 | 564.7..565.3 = 1.11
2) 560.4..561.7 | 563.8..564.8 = 1.04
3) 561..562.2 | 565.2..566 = 1.08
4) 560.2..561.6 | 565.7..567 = 1.02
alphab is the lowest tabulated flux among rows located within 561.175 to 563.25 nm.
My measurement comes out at 13.76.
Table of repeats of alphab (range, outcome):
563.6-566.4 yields 15.45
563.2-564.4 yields 16.4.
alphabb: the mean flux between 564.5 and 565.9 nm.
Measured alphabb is 17.4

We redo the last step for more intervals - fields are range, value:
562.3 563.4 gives 16.3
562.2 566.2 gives 16.9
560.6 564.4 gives 16.5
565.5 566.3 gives 16.4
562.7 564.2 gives 16.8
